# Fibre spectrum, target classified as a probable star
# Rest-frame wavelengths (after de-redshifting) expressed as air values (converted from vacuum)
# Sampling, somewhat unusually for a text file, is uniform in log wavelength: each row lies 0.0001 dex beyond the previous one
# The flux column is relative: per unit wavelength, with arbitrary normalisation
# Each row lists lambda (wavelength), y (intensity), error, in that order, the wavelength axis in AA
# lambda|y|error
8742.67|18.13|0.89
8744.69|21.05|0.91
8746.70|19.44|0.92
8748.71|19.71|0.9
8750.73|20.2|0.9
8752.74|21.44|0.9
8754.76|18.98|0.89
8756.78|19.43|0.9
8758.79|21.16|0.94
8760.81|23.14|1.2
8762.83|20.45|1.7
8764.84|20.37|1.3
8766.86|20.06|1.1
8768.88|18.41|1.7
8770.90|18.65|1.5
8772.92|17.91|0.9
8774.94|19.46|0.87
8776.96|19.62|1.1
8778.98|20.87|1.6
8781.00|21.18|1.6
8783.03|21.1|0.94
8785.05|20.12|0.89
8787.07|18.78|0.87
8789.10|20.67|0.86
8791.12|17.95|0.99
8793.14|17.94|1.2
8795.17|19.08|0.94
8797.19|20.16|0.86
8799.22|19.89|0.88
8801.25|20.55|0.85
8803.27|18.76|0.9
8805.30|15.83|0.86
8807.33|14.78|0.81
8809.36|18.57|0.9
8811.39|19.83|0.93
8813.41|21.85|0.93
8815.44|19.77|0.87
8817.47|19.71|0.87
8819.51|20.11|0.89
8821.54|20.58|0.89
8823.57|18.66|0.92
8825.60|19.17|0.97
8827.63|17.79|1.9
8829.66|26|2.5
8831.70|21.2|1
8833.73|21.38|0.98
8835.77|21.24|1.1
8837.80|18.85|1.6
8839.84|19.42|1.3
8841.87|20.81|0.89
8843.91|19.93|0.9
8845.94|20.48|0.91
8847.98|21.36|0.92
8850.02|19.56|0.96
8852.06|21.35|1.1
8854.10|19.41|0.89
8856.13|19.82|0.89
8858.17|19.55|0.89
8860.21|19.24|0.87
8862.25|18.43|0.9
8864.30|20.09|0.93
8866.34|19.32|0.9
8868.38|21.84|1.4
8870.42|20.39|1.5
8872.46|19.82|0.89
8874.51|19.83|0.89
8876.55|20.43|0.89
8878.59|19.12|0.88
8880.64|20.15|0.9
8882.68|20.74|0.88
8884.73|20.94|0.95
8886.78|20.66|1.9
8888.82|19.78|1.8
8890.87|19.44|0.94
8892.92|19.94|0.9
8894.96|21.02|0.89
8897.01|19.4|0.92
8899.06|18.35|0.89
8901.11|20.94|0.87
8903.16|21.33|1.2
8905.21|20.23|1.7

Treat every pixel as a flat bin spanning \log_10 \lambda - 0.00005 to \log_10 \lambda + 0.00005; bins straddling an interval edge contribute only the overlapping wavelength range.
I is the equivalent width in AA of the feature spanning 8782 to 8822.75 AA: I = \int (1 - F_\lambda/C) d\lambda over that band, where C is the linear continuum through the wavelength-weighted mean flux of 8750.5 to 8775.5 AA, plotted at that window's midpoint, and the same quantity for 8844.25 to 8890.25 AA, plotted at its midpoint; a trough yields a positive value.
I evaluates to 1.47 AA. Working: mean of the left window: 20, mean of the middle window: 19.3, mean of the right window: 20.1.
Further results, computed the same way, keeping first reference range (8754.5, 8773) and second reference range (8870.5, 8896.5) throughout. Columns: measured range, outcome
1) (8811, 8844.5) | -0.5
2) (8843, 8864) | 0.2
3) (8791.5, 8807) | 1.1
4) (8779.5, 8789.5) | -0.2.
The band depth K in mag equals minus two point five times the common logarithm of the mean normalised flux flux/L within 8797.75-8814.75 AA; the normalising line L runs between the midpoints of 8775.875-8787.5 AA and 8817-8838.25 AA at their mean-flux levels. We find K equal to 0.09 mag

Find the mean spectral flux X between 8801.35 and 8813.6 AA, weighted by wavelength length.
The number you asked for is 18.2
